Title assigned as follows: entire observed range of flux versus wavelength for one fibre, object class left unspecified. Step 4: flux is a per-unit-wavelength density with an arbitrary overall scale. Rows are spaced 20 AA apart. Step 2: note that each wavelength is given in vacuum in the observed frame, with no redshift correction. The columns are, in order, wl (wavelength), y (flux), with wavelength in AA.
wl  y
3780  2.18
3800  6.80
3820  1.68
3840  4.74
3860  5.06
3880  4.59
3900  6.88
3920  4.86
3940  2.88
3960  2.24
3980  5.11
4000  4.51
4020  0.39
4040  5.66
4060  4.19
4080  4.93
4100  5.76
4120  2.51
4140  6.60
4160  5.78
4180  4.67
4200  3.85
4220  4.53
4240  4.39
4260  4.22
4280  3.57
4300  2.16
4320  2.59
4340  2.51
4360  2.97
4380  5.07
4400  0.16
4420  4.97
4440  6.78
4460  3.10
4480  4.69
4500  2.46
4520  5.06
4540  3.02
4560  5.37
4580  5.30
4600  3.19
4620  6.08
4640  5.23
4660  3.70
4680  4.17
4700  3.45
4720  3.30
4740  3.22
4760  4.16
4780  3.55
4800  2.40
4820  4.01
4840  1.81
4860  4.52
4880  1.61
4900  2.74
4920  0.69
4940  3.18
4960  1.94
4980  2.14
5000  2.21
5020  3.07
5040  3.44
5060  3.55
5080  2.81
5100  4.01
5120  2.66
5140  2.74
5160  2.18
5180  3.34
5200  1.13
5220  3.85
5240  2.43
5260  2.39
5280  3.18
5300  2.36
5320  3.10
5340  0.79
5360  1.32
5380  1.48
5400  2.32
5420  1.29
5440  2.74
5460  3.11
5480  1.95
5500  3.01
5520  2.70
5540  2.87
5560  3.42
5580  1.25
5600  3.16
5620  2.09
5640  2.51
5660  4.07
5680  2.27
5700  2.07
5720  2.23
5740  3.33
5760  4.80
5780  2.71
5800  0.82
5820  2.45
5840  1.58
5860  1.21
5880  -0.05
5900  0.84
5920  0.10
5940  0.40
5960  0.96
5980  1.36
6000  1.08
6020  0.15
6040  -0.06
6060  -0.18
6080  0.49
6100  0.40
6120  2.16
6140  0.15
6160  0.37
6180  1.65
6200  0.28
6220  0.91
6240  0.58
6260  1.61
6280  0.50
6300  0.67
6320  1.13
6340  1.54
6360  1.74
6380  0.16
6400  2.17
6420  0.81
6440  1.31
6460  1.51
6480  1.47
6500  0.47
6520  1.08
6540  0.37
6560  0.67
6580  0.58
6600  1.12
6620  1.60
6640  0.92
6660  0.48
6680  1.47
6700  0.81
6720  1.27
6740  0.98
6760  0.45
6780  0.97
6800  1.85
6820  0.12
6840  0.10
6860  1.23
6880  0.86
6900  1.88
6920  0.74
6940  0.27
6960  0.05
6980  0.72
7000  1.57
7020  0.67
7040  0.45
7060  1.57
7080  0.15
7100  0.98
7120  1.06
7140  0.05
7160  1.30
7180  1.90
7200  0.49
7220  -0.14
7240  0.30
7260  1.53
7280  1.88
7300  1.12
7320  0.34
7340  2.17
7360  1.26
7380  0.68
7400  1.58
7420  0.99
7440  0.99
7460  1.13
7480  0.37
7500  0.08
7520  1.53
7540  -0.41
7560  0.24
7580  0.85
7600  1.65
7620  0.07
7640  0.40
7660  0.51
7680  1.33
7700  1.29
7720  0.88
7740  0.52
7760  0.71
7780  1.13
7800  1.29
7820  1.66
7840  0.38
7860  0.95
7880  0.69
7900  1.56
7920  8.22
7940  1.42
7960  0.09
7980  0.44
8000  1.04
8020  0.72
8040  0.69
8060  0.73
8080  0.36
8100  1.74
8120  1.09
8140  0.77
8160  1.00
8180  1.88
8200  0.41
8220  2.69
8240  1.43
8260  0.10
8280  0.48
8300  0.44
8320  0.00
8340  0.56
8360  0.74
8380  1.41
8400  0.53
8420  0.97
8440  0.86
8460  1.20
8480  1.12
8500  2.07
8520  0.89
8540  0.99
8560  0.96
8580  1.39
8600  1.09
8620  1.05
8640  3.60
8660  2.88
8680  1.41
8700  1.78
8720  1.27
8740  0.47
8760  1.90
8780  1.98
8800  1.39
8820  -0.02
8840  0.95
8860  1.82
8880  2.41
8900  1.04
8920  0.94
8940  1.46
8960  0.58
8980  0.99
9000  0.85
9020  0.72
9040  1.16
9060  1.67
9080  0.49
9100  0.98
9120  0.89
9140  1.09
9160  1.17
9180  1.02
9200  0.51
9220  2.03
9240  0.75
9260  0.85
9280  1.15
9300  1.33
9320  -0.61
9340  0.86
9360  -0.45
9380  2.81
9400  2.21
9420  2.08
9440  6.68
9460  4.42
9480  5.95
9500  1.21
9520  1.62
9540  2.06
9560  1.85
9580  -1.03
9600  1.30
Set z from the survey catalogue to 1.12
